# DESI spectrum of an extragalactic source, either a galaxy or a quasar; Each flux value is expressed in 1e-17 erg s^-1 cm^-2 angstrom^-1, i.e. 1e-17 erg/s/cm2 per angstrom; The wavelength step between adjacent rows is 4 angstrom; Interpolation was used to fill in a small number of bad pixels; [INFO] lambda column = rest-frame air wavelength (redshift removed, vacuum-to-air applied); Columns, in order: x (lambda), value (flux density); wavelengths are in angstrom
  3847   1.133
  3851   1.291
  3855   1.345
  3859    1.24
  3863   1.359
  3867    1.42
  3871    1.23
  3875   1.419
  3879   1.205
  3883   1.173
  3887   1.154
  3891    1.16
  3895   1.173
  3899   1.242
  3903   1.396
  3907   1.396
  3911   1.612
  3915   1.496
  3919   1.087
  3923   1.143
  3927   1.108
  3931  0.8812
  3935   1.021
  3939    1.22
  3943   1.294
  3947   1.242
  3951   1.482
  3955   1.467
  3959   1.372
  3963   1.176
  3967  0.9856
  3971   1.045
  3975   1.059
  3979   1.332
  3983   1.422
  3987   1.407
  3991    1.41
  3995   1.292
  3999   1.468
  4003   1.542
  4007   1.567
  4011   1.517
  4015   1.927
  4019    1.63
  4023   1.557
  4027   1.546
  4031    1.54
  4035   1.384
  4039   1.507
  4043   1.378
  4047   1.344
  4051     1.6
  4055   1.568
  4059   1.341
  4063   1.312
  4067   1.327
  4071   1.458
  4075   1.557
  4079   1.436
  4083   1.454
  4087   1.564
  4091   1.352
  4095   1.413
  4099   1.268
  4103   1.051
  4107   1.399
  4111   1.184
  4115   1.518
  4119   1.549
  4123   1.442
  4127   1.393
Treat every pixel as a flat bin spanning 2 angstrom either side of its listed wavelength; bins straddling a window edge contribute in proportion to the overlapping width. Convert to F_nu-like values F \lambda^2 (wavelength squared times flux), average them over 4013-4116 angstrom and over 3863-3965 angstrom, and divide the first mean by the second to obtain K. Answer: 1.2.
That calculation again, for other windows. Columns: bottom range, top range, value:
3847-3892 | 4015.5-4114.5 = 1.25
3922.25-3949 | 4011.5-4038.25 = 1.47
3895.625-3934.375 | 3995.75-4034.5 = 1.32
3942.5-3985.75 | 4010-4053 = 1.26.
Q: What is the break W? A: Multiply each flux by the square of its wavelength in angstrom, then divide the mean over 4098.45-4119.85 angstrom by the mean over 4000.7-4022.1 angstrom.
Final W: 0.9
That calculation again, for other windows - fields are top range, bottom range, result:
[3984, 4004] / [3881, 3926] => 1.17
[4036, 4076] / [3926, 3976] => 1.28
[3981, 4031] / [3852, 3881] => 1.24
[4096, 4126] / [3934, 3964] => 1.13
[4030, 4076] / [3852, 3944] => 1.24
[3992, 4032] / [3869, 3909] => 1.32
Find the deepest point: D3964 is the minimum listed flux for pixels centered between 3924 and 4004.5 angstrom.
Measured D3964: 0.8812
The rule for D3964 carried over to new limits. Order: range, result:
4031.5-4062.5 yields 1.341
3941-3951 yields 1.242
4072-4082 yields 1.436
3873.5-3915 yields 1.154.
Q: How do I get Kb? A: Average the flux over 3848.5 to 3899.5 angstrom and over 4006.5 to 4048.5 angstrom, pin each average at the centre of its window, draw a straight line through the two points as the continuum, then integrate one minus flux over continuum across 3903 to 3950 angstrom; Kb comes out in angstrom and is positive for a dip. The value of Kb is 4.0 angstrom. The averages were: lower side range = 1.26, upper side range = 1.54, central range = 1.24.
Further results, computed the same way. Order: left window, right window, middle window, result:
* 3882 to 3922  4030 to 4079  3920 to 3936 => 3.3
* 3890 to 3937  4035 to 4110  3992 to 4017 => -4.1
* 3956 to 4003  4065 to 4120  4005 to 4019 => -3.7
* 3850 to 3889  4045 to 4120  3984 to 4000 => -0.5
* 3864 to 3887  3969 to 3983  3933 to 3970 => -1.1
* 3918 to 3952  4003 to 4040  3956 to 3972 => 1.5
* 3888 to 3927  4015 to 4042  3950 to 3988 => 4.1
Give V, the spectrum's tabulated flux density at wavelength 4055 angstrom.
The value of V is 1.568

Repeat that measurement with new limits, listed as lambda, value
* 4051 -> 1.6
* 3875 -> 1.419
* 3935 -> 1.021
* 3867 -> 1.42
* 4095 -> 1.413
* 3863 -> 1.359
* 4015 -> 1.927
